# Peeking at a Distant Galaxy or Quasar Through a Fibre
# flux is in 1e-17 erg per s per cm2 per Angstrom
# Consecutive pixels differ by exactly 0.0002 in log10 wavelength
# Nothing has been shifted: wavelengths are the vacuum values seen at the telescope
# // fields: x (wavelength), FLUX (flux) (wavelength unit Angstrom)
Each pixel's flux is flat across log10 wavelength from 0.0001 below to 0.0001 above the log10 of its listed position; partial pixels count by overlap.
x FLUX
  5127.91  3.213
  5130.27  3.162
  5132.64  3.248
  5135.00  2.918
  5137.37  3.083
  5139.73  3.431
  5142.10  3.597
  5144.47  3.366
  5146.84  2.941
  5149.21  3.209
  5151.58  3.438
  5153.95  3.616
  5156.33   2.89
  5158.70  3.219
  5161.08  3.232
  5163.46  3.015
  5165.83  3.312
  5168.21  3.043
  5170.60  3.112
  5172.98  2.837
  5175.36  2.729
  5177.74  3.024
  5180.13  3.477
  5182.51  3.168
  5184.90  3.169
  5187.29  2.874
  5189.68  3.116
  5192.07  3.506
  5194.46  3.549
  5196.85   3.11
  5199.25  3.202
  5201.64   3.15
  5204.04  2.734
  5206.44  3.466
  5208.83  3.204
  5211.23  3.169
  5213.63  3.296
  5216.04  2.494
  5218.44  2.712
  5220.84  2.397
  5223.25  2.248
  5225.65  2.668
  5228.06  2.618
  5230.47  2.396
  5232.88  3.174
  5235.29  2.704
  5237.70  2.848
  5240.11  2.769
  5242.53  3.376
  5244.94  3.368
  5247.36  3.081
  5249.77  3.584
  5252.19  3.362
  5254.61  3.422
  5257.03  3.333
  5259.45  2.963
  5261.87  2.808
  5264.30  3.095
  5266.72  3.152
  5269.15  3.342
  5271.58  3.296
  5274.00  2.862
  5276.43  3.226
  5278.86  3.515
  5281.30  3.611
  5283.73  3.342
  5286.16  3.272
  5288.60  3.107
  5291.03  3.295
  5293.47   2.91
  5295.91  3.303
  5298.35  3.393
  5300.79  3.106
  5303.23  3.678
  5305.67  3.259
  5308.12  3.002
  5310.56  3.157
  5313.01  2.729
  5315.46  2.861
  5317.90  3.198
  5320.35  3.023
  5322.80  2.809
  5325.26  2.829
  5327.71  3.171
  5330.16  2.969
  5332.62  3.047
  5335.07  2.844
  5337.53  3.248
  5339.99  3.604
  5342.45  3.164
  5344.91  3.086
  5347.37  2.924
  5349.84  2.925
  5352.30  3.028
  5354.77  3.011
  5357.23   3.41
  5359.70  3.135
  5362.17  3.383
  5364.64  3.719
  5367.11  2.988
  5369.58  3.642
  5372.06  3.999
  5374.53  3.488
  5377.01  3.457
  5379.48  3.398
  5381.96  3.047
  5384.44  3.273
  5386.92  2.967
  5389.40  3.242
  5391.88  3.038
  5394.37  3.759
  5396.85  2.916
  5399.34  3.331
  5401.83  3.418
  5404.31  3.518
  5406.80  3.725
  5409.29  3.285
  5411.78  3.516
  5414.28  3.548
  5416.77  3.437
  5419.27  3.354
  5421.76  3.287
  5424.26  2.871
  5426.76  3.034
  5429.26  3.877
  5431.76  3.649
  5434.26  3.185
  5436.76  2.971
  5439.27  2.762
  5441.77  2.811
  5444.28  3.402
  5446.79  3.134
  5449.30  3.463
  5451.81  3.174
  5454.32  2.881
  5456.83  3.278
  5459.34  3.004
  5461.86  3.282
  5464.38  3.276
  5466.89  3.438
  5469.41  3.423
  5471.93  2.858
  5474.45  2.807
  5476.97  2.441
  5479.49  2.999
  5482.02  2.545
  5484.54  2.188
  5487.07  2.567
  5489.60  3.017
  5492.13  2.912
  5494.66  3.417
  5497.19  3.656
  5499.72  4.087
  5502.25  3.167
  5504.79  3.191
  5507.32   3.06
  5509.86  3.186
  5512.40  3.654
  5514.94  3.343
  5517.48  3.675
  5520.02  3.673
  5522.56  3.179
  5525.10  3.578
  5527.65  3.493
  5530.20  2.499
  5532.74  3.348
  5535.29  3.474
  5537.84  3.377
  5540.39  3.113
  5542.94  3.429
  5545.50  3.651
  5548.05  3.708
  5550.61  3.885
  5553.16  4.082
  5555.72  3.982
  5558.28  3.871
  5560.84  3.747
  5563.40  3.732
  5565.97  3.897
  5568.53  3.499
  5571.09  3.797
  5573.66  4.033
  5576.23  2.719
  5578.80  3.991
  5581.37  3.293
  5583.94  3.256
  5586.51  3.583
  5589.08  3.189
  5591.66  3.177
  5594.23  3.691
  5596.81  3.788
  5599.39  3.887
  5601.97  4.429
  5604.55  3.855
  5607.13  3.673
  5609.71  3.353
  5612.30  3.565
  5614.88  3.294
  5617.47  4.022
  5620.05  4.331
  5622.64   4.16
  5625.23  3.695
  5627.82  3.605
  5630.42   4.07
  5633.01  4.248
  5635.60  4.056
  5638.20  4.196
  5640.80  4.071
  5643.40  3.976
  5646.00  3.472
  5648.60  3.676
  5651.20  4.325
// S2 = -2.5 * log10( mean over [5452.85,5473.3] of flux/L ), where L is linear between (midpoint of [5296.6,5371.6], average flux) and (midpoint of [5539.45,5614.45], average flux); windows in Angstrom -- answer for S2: 0.08 mag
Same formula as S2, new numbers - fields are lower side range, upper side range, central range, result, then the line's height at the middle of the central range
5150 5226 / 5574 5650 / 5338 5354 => 0.067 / 3.32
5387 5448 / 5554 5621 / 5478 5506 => 0.133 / 3.46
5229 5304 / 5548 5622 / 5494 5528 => 0.040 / 3.58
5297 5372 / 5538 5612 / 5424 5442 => 0.059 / 3.36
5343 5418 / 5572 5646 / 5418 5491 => 0.130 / 3.46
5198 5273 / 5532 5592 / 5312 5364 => 0.041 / 3.19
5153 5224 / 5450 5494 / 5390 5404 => -0.109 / 2.99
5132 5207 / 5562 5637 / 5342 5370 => 0.074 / 3.41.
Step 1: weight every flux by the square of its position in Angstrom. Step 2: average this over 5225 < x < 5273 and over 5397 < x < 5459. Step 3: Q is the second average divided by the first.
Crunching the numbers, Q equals 1.1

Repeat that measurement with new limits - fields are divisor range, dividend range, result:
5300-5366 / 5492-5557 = 1.19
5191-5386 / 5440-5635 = 1.20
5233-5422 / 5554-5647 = 1.29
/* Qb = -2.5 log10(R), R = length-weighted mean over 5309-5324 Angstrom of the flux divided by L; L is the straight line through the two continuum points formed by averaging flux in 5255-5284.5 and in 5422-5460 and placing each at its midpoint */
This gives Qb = 0.08 mag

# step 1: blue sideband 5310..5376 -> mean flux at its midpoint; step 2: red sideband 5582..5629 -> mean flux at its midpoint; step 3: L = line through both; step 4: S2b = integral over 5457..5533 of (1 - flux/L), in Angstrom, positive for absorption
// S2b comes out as 6.71 Angstrom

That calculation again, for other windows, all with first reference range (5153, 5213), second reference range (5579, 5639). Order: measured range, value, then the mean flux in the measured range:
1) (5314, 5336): 2.5 Angstrom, 2.97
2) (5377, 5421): 1.5 Angstrom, 3.34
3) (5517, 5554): 1.9 Angstrom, 3.47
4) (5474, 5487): 3.6 Angstrom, 2.58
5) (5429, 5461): 3.2 Angstrom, 3.18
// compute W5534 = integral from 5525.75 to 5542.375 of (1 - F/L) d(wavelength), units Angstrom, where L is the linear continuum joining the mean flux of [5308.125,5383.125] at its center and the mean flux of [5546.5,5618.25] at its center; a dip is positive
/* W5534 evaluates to 1.55 Angstrom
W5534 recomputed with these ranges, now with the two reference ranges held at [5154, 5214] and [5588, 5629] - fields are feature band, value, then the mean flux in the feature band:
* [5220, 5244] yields 3.6 Angstrom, 2.73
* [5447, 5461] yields 1.4 Angstrom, 3.16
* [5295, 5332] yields 2.6 Angstrom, 3.1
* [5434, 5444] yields 1.6 Angstrom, 2.95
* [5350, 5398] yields 1.5 Angstrom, 3.3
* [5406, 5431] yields 0.6 Angstrom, 3.39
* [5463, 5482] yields 2.9 Angstrom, 3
